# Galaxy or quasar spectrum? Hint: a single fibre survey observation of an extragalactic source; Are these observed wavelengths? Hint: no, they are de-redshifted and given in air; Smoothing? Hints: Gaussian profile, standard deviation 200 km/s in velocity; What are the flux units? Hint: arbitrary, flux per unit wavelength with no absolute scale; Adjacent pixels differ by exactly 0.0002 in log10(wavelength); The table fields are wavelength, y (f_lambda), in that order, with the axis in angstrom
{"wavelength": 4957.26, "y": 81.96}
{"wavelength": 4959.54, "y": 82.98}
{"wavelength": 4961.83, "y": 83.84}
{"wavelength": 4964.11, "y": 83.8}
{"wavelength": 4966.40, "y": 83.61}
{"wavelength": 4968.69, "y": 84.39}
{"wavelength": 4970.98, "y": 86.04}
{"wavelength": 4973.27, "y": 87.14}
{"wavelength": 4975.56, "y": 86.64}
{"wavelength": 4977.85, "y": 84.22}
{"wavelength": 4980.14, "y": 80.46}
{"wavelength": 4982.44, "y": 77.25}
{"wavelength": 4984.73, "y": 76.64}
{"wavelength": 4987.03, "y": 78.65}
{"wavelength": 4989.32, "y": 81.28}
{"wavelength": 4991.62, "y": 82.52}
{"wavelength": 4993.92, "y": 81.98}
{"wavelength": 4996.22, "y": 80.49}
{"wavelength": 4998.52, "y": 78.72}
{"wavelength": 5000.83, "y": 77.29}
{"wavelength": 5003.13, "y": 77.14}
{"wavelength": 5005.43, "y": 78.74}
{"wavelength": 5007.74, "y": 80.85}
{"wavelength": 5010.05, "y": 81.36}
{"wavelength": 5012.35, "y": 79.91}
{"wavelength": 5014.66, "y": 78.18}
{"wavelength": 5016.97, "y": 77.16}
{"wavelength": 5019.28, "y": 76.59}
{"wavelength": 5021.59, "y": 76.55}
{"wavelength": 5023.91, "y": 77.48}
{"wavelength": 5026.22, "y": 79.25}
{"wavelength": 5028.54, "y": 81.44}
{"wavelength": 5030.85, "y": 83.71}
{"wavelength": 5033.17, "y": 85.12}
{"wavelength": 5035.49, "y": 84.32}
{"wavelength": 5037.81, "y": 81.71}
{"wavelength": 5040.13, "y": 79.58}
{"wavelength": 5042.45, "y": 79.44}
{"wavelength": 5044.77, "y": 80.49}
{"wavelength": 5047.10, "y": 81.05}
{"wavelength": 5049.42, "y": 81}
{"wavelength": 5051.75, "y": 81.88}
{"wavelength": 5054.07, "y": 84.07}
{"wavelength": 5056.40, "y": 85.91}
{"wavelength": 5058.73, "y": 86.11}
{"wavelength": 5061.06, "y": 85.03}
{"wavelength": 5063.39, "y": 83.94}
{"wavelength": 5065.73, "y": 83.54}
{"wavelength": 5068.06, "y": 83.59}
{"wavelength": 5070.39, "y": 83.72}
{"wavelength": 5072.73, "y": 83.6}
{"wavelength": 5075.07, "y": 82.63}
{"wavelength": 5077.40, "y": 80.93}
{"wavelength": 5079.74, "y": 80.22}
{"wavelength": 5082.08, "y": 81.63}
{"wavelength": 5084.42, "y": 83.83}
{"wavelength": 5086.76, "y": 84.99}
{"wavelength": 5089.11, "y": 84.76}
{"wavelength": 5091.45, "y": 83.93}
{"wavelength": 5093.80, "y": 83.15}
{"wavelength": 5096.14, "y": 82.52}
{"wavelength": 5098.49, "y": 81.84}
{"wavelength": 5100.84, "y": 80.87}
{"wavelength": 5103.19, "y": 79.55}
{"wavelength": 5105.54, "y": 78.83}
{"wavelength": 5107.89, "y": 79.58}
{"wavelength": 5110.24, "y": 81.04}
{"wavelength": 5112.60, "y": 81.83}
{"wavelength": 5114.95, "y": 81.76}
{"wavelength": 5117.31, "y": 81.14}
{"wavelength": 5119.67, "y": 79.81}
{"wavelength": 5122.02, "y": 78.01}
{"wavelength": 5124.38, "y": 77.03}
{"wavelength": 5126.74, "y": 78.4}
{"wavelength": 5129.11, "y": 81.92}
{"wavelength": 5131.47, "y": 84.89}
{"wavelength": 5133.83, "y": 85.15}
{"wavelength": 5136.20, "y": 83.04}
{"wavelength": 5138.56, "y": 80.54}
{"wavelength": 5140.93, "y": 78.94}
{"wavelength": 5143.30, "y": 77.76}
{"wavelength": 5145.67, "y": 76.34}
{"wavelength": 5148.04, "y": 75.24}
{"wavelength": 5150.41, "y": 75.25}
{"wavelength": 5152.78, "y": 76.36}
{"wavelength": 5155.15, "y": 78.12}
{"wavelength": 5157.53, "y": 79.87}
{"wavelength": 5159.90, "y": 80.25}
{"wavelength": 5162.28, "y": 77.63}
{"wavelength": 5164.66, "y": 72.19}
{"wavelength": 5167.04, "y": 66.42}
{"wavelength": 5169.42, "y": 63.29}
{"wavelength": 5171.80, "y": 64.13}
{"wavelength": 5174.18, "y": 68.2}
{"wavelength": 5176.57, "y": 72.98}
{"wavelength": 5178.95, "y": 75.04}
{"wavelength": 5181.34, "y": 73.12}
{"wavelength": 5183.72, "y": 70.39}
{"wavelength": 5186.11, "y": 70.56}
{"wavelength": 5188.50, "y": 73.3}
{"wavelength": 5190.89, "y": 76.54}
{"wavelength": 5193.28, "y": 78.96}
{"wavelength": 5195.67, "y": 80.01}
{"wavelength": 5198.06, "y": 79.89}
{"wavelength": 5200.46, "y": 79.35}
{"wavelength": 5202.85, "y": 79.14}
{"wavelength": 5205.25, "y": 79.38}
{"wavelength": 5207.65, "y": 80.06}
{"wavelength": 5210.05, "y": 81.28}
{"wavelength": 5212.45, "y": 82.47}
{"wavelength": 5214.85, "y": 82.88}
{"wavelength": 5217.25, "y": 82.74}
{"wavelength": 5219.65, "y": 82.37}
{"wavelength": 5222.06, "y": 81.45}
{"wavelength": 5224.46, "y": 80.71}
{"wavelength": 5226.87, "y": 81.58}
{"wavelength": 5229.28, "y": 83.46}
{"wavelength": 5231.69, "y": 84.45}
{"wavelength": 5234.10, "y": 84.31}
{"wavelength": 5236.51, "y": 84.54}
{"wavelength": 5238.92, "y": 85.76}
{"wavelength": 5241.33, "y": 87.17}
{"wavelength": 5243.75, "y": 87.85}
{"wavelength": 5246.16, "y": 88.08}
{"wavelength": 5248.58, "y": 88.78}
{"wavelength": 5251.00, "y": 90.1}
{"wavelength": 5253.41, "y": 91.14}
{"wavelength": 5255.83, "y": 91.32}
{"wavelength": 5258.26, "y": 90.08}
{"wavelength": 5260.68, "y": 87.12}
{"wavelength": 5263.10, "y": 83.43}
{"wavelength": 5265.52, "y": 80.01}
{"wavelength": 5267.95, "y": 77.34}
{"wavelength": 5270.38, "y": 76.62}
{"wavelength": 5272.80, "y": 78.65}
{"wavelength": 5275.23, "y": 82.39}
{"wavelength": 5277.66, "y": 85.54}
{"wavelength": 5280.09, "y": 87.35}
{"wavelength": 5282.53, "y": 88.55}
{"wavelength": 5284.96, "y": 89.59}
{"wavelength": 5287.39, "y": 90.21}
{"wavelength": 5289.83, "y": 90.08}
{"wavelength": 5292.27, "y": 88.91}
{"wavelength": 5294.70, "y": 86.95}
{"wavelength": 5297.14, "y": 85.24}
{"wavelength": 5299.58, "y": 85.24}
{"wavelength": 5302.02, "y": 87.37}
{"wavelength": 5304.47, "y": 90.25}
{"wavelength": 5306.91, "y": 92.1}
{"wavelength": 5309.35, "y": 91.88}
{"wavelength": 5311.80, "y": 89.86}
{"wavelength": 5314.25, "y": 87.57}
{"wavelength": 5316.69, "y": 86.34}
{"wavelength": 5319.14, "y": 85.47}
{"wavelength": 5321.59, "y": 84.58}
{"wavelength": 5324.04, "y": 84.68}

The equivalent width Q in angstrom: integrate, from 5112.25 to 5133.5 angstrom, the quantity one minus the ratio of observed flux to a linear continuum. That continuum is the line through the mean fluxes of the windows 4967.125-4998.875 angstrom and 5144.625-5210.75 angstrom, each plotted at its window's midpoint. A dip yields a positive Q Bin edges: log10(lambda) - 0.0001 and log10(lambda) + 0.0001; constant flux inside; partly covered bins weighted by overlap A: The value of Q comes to -1.0 angstrom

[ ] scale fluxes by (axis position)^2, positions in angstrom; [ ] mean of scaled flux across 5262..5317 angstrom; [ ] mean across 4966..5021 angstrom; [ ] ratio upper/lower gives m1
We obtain 1.2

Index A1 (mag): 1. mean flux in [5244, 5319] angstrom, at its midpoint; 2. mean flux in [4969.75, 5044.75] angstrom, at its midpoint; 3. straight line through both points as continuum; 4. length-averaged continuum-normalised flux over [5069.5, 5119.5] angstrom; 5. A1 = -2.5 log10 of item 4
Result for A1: 0.008 mag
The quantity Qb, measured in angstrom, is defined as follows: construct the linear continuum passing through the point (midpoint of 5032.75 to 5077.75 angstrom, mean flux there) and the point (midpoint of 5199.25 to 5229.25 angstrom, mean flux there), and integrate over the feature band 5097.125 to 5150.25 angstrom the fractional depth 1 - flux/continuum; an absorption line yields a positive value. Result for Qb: 1.3 angstrom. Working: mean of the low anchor 82.9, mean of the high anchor 81.2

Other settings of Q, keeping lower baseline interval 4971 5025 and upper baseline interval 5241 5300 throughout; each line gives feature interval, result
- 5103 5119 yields 0.4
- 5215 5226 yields 0.4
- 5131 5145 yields 0.3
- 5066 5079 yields -0.2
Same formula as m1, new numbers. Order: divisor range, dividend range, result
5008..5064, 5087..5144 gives 1.03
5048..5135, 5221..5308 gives 1.12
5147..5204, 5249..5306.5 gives 1.21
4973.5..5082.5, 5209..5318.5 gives 1.16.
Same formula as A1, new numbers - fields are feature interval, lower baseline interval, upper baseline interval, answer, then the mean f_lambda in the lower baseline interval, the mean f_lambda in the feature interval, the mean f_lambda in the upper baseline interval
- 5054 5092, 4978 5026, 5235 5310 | -0.03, 79.1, 83.6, 86.7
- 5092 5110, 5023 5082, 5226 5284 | 0.03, 82.4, 81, 85.3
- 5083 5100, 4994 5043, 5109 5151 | -0.05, 79.8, 83.5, 80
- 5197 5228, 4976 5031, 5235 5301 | 0.05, 79.5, 81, 86.2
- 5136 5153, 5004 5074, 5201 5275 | 0.07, 81.5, 77.7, 83.8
